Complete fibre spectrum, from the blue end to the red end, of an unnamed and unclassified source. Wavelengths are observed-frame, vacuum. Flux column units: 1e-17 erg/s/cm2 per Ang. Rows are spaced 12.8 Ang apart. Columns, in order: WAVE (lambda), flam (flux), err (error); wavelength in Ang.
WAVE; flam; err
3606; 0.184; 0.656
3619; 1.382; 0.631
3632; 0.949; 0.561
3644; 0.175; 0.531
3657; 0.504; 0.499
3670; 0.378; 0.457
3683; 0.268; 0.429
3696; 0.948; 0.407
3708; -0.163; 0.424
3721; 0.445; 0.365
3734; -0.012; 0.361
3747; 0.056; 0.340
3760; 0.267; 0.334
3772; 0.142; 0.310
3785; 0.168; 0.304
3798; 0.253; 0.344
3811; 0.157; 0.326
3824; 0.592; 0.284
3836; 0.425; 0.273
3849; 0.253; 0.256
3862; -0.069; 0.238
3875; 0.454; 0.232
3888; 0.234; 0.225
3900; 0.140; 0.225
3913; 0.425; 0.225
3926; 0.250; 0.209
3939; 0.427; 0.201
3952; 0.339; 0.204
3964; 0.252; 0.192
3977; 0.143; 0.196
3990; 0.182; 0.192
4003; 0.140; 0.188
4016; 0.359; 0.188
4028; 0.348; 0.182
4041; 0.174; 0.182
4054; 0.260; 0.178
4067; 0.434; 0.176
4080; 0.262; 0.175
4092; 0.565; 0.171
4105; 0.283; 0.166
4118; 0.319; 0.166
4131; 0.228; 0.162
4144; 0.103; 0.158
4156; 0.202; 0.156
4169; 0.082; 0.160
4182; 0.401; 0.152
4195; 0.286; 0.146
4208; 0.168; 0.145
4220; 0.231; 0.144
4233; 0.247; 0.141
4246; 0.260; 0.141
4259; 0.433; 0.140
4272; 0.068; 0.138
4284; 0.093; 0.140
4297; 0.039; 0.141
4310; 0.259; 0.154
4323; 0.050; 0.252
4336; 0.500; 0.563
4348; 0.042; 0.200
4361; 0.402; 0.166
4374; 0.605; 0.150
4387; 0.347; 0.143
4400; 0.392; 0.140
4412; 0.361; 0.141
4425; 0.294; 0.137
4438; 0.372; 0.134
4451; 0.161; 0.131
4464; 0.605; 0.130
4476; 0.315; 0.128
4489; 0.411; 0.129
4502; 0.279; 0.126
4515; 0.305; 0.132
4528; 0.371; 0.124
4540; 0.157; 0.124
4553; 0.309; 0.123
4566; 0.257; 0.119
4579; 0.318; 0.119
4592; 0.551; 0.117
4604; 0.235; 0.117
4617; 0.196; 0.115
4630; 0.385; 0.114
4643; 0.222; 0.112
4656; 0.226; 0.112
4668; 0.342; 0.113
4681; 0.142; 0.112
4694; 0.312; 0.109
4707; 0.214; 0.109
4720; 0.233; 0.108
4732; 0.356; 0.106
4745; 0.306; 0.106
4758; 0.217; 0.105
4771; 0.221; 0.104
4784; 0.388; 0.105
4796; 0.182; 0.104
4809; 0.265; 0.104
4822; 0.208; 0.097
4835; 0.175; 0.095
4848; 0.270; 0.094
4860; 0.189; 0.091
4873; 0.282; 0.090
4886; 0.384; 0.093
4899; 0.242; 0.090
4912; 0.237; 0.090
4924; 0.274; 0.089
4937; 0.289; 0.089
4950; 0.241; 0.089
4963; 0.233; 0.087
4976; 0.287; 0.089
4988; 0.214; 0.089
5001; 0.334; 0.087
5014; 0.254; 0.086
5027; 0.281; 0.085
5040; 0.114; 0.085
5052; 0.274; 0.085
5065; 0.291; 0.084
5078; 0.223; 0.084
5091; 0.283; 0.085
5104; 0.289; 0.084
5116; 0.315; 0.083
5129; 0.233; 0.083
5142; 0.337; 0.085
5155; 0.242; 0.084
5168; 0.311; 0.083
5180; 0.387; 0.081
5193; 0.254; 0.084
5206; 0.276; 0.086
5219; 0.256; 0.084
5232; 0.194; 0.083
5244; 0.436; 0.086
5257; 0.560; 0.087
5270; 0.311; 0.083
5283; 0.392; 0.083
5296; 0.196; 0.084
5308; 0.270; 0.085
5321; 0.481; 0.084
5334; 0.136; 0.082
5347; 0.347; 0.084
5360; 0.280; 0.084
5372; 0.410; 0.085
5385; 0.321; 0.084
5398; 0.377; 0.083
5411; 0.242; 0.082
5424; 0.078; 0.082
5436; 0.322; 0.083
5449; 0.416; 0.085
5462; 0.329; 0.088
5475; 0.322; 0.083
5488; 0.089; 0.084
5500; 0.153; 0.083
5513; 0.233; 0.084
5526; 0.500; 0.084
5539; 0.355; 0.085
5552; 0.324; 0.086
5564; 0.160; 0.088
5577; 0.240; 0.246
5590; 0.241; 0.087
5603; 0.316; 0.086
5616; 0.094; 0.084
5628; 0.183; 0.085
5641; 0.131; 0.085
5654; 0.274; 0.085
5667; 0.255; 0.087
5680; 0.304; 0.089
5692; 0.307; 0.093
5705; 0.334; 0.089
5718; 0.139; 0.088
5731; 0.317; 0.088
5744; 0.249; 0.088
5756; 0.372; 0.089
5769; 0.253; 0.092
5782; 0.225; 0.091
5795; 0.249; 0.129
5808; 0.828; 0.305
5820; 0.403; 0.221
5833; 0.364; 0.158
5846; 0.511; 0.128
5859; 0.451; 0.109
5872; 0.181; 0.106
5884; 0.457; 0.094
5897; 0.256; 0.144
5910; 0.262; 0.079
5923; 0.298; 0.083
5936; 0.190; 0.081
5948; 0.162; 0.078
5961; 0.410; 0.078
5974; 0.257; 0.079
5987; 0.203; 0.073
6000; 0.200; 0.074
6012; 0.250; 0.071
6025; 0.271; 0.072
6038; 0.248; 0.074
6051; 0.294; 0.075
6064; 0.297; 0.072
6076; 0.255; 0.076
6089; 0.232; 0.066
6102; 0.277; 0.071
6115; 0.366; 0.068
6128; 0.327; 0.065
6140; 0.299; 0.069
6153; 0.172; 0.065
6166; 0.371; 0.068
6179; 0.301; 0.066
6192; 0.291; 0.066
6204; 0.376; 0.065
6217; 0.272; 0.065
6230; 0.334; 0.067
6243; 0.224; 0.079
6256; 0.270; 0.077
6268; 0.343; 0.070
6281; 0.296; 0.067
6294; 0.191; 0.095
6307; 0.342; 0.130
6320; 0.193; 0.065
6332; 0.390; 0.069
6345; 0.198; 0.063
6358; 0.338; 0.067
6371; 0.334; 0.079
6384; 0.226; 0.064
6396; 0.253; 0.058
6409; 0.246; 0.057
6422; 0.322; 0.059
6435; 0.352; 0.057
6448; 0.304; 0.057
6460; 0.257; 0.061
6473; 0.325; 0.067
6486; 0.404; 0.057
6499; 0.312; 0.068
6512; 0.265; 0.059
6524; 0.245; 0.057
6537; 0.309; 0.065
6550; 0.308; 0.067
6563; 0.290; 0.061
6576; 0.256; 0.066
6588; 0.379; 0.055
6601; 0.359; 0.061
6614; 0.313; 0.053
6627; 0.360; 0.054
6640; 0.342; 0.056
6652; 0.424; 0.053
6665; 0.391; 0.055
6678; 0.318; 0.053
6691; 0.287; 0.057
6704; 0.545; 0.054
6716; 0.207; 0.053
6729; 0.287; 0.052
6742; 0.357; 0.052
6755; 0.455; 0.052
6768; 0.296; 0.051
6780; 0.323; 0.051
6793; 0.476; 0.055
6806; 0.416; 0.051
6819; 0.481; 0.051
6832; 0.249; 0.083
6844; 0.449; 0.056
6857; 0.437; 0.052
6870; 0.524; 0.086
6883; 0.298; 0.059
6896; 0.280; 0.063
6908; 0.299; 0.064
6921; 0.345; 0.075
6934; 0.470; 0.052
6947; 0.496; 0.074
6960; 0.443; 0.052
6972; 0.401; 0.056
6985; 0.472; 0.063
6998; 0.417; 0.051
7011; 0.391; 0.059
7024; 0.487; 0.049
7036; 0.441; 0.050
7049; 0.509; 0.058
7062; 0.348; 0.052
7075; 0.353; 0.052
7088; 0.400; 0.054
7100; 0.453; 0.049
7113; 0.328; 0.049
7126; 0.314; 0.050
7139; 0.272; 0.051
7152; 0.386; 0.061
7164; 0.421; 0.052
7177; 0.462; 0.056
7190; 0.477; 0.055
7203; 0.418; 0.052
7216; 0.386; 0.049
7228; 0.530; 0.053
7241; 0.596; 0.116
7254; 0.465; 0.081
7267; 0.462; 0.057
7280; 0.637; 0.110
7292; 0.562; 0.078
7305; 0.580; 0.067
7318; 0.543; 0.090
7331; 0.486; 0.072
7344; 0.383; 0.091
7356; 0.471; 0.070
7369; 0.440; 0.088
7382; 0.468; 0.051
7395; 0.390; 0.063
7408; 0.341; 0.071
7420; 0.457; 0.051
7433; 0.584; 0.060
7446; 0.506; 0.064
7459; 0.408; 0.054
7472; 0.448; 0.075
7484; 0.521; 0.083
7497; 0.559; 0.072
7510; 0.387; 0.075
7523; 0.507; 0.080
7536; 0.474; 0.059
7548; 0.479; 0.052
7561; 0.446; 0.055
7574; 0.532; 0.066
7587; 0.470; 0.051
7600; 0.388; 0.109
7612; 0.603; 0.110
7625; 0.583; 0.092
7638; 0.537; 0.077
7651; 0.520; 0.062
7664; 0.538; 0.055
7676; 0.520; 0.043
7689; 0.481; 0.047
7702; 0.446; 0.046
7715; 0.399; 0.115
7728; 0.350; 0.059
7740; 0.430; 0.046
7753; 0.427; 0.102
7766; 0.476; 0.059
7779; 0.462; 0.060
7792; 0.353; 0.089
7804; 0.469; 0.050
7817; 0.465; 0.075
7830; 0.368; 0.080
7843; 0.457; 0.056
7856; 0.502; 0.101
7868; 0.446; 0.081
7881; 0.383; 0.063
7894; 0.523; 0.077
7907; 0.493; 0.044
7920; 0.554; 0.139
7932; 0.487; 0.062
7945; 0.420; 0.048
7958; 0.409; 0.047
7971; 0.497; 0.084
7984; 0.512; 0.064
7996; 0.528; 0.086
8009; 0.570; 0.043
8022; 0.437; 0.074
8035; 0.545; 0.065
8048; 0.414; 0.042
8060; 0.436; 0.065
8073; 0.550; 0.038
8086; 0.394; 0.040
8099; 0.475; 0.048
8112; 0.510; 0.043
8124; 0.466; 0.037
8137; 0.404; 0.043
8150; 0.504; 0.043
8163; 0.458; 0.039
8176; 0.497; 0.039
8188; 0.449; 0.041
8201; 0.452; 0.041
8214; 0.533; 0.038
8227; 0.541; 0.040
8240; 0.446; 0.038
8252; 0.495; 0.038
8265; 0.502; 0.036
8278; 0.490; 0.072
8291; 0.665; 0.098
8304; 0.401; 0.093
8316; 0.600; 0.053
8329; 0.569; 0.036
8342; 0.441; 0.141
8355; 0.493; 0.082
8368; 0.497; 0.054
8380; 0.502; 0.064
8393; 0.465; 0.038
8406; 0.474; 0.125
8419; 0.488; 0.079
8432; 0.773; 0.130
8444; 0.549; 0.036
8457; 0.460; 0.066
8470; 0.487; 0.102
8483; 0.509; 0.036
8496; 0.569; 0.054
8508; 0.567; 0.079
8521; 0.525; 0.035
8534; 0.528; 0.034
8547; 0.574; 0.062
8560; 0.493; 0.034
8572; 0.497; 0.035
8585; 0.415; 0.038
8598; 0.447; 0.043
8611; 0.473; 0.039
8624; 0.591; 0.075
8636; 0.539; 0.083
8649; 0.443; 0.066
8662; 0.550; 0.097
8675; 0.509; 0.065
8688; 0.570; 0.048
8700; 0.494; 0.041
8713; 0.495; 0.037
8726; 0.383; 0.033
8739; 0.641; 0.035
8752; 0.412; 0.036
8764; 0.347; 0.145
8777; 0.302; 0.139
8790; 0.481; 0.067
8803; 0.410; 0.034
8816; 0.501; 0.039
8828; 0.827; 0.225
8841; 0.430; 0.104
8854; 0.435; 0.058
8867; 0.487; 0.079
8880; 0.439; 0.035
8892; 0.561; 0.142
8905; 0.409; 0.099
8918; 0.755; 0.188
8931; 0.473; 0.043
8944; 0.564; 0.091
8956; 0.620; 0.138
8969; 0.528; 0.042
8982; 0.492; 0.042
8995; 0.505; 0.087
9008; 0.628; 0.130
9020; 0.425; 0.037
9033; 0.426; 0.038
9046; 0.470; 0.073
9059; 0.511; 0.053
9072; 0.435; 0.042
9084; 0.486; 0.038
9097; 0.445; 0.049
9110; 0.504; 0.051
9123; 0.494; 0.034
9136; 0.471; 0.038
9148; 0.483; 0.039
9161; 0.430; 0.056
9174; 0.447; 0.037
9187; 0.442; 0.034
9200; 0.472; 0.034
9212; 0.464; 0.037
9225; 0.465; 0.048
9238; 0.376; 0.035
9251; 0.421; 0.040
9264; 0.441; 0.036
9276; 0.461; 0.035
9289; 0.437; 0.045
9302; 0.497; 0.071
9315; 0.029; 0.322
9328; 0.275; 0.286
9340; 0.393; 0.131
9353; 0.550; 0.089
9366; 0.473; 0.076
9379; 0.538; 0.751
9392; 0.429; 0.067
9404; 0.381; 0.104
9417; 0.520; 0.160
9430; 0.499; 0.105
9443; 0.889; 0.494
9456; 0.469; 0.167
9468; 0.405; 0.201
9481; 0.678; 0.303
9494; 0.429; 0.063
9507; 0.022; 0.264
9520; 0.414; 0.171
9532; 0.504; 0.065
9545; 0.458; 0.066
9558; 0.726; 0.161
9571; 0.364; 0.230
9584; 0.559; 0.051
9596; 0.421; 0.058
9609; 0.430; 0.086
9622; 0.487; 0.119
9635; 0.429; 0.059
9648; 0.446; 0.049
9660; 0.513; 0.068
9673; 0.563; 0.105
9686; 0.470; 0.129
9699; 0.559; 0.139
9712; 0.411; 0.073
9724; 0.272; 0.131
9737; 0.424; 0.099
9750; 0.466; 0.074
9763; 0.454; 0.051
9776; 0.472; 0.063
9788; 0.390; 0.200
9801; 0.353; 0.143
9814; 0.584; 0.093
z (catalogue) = 0.798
